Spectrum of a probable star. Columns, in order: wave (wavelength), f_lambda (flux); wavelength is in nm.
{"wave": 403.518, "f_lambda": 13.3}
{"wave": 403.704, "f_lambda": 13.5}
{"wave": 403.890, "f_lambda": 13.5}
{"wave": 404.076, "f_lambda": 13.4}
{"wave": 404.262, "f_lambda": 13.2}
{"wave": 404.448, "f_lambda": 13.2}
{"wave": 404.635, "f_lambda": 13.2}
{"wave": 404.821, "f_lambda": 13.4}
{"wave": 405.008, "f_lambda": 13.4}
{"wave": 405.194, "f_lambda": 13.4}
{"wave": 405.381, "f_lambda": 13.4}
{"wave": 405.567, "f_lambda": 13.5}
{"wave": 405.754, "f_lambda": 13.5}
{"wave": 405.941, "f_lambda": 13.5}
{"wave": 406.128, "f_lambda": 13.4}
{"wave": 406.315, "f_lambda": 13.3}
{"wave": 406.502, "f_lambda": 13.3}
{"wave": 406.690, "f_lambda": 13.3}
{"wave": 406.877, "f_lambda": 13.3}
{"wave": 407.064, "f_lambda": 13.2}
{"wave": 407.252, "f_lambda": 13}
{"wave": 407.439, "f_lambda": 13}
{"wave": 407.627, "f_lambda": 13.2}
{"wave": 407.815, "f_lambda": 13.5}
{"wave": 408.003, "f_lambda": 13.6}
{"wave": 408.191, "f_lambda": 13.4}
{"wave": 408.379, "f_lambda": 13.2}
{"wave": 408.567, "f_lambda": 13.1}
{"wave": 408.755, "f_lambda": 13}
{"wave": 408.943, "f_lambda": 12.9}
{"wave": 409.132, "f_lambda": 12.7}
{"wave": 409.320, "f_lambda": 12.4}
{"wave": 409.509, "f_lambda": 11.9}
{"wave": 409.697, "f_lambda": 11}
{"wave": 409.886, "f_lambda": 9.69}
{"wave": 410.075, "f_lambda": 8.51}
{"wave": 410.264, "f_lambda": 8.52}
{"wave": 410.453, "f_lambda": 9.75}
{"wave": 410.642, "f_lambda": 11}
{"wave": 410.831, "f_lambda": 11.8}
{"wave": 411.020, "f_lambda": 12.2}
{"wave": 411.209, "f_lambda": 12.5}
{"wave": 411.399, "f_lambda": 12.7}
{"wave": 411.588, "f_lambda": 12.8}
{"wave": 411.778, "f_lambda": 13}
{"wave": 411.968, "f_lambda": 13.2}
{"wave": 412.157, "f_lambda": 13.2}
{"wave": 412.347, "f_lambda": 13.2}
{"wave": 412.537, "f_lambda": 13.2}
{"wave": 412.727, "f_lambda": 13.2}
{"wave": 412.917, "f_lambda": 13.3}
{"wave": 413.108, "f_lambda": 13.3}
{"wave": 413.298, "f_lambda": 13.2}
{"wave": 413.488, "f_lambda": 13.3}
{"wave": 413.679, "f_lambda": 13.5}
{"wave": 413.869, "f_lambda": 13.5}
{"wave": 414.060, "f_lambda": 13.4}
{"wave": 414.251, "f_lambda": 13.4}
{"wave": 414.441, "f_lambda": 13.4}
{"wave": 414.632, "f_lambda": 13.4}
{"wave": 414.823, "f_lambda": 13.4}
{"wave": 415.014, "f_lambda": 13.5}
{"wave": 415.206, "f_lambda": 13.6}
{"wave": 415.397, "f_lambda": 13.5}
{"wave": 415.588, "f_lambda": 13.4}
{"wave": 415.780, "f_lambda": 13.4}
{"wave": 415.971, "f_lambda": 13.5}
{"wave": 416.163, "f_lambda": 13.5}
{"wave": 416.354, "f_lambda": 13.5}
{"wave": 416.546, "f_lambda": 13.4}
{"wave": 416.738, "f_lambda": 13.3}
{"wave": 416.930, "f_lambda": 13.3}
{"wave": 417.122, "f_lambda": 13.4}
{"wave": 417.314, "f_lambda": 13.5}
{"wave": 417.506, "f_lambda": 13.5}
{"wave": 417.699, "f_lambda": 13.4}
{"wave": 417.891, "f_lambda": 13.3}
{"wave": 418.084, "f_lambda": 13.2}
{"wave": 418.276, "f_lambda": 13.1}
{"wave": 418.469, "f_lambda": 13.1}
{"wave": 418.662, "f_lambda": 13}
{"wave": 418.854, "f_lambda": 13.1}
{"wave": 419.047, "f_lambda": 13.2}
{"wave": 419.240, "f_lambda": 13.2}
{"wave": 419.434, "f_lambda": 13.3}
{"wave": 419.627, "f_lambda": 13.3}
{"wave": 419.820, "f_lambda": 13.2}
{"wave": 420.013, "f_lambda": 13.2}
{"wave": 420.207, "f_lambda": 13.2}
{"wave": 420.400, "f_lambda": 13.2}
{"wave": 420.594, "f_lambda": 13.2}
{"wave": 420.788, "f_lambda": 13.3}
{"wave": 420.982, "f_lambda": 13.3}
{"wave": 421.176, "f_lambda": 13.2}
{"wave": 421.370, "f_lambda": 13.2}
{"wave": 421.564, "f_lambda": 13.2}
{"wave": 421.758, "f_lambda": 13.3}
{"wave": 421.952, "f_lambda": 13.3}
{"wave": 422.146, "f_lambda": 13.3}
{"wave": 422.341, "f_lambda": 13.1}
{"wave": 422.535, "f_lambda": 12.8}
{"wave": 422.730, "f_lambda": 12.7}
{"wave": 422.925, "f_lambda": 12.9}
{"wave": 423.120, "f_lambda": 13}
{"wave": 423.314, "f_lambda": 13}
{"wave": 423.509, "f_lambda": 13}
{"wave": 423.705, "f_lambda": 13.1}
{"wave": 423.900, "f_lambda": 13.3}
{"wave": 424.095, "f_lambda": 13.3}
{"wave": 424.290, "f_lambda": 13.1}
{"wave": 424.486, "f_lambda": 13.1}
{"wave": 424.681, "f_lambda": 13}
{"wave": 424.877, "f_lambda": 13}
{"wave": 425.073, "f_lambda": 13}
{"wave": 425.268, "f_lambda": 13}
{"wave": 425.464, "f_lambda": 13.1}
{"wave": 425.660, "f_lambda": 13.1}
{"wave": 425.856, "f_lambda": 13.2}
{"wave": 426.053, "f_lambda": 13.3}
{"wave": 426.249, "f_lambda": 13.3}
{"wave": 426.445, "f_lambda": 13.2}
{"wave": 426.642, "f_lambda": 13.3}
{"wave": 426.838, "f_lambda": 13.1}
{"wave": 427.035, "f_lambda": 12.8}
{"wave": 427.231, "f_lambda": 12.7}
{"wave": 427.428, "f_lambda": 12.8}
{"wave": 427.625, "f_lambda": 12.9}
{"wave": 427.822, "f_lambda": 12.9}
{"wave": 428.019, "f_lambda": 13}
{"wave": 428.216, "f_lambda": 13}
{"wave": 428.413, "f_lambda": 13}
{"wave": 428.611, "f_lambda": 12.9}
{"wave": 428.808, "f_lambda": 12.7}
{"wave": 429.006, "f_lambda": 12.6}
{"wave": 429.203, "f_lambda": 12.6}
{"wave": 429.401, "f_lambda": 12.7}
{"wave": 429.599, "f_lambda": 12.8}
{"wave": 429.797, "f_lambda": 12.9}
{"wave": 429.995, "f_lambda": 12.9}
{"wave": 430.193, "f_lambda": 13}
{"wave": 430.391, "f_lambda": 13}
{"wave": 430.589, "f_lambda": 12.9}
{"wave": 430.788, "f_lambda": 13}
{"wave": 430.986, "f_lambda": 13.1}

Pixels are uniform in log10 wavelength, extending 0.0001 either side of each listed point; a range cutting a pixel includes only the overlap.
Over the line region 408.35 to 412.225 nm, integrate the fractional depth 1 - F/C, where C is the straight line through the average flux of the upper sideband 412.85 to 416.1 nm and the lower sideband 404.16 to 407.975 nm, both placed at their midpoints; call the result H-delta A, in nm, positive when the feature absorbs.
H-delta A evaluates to 0.44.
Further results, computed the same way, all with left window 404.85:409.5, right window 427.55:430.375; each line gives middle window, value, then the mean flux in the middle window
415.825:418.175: -0.06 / 13.4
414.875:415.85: -0.03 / 13.5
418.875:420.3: -0.02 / 13.2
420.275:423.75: -0.04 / 13.1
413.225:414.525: -0.03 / 13.4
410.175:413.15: 0.19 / 12.3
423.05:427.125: -0.06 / 13.1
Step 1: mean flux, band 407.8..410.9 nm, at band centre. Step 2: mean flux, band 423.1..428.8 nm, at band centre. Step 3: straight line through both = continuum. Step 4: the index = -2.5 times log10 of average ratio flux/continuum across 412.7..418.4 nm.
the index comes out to -0.10 mag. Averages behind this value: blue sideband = 11.7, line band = 13.4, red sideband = 13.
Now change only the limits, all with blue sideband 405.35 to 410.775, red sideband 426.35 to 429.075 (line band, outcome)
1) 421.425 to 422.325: -0.04 mag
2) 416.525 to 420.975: -0.05 mag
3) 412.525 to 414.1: -0.06 mag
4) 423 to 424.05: -0.02 mag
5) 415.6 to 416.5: -0.07 mag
